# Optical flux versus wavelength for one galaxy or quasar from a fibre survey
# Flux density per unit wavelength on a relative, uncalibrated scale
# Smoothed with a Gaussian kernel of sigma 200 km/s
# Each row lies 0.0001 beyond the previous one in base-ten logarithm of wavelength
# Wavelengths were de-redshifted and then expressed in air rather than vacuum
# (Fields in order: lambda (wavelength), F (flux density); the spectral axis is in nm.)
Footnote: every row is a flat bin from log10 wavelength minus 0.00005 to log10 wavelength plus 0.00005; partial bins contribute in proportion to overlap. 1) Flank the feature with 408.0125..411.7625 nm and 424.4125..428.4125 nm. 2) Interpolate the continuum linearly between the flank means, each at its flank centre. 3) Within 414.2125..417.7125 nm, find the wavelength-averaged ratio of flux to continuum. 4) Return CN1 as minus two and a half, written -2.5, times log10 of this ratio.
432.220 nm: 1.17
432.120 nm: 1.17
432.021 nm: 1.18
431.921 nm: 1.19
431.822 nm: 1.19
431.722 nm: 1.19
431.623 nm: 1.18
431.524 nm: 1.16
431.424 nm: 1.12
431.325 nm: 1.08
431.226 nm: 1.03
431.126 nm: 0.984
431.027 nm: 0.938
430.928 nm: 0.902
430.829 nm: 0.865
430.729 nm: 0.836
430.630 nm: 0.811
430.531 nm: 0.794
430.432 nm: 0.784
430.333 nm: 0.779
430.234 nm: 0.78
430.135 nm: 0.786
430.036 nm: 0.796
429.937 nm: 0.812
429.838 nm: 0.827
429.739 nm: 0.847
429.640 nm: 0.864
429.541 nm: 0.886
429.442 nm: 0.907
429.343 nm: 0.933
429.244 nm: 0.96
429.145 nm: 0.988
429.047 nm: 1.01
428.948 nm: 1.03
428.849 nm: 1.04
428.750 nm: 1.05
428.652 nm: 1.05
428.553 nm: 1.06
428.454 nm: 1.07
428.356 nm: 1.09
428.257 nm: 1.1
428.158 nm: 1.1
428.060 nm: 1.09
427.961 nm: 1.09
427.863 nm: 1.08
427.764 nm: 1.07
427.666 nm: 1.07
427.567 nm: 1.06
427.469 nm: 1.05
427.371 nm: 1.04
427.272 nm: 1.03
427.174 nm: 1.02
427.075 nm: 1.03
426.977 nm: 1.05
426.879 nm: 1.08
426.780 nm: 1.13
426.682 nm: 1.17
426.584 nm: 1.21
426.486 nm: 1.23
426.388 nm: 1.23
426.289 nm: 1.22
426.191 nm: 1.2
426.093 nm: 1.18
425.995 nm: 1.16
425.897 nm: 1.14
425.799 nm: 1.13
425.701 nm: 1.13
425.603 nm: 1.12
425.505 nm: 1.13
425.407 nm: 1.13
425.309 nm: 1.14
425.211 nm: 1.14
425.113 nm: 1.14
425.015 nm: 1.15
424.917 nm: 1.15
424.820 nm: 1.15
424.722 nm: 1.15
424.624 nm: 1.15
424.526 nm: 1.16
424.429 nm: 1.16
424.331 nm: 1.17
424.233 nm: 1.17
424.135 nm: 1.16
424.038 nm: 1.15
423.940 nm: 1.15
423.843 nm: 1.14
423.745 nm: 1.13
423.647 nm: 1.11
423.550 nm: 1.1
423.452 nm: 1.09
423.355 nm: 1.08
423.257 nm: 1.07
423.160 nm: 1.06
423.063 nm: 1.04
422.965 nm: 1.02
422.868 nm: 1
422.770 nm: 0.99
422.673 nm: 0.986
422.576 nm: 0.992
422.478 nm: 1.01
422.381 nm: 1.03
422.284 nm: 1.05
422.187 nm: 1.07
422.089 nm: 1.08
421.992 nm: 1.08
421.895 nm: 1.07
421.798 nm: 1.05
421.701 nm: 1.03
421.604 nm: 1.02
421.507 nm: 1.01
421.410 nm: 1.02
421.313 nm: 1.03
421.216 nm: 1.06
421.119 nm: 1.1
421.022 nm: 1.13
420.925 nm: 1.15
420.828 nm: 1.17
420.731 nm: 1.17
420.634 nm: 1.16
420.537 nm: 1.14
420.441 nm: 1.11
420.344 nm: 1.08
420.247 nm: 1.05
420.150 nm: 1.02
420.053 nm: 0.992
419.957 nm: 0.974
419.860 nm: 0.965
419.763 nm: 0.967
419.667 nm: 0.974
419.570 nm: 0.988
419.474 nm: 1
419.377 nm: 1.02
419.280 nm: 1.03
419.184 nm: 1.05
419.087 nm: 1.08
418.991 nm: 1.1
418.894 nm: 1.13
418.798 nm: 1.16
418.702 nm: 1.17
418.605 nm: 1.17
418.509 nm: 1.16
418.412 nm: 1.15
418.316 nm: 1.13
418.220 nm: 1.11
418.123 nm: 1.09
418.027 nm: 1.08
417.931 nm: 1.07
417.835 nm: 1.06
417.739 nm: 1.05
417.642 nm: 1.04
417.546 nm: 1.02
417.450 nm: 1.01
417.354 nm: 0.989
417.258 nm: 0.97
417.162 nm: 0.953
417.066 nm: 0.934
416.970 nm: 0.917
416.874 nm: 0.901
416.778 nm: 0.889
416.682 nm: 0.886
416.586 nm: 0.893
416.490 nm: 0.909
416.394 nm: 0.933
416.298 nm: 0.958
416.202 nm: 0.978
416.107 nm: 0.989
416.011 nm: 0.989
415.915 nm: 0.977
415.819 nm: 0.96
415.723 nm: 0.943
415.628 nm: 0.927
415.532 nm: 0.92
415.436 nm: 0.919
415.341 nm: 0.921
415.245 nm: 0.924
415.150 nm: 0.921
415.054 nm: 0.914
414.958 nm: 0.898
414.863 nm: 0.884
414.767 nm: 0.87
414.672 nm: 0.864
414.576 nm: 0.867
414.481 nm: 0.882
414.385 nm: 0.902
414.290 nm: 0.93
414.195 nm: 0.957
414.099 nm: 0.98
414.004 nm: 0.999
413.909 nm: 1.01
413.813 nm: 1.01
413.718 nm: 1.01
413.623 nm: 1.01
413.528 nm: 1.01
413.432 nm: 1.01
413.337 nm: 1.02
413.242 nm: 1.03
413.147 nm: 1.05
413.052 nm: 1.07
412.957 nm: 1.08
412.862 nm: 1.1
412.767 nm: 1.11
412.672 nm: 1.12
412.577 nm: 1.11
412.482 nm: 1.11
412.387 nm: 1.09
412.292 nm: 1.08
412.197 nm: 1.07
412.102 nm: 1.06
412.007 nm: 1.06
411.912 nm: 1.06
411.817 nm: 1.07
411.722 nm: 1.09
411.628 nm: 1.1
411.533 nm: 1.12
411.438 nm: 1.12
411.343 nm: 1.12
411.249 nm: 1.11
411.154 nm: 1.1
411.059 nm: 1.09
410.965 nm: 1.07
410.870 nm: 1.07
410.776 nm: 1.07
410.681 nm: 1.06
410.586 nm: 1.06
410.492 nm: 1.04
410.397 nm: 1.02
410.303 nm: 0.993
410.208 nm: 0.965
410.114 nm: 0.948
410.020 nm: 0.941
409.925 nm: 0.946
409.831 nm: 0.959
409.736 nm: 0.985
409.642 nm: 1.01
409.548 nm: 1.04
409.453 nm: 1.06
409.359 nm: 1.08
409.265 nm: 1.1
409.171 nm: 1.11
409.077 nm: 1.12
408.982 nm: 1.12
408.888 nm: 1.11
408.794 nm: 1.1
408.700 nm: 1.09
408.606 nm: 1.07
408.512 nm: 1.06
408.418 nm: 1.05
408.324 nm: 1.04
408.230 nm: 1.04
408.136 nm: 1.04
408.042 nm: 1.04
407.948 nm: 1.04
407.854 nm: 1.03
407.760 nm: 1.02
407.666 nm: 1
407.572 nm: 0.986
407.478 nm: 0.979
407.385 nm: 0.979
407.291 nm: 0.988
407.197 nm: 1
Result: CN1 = 0.16 mag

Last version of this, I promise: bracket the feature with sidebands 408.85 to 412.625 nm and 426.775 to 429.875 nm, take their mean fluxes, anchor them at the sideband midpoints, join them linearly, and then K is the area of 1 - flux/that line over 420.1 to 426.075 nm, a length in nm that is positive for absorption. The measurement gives -0.377 nm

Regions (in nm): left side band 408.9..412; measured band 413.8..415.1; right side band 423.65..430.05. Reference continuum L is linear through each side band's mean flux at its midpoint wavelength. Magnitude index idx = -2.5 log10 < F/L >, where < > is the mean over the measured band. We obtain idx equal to 0.151 mag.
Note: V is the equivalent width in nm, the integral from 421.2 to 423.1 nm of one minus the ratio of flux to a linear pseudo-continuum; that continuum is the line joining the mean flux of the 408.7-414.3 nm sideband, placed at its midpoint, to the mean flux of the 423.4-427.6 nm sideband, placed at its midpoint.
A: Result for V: 0.14 nm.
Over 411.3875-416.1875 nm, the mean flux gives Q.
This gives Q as 1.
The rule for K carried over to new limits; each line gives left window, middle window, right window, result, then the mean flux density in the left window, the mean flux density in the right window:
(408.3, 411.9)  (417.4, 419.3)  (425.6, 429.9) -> -0.06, 1.06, 1.06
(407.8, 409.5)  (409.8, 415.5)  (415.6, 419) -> 0.17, 1.07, 1.02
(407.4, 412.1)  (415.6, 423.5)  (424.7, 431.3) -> 0.03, 1.05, 1.03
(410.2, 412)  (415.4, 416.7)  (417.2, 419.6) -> 0.16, 1.07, 1.07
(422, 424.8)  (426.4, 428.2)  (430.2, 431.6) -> -0.16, 1.09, 0.926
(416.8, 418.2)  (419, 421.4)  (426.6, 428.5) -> -0.08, 1.01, 1.08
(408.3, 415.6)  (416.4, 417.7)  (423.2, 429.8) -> 0.13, 1.03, 1.09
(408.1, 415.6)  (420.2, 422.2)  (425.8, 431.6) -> -0.13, 1.03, 1.01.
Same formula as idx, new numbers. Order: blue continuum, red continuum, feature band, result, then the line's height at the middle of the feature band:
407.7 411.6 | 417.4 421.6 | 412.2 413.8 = 0.00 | 1.06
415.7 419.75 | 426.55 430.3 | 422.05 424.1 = -0.06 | 1.01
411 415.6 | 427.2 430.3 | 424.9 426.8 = -0.17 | 0.991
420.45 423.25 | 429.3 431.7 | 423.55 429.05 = -0.14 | 0.983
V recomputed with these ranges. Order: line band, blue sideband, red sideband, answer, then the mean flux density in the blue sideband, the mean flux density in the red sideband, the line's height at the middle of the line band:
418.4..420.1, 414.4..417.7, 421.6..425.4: -0.10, 0.934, 1.09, 1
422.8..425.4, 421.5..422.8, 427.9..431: -0.29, 1.04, 0.934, 1.01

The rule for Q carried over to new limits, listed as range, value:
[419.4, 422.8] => 1.05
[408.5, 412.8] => 1.06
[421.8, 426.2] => 1.11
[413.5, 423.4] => 1.01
